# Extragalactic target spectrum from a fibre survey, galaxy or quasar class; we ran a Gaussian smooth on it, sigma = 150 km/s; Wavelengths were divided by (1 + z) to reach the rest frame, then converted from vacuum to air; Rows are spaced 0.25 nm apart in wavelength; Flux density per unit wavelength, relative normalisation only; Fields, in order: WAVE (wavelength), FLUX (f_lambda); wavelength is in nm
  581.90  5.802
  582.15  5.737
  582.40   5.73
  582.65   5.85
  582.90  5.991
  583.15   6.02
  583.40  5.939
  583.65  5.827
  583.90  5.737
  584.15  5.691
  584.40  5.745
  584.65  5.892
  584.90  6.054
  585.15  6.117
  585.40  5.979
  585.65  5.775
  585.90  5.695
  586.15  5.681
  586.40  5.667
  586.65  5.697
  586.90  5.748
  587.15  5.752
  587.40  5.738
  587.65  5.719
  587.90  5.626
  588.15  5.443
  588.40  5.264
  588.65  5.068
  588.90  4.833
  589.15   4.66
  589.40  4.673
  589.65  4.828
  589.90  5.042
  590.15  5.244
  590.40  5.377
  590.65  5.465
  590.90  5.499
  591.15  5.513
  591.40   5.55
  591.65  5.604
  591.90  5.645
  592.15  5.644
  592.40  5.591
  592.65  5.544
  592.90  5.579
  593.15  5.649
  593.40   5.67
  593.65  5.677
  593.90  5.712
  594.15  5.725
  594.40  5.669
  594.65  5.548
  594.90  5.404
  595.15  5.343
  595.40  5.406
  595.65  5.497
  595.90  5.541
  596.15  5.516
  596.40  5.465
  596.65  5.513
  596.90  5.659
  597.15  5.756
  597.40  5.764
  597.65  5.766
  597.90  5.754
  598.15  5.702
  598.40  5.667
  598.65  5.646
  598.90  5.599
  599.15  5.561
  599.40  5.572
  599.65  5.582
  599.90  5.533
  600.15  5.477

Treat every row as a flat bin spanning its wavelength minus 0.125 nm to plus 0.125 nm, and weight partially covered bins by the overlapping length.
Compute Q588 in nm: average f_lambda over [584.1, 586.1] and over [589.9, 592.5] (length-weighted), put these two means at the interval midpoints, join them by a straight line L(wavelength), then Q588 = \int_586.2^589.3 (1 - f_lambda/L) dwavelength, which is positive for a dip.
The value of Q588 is 0.15 nm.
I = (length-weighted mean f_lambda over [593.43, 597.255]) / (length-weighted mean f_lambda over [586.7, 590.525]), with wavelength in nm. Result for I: 1.05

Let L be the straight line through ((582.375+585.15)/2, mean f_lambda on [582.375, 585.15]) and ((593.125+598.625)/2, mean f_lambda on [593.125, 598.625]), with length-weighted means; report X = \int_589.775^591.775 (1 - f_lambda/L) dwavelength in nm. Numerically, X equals 0.108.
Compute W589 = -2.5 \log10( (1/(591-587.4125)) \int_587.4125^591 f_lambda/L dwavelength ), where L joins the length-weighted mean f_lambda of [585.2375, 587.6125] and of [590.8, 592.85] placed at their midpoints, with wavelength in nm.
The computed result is 0.090 mag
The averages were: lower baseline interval 5.75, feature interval 5.21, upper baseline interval 5.57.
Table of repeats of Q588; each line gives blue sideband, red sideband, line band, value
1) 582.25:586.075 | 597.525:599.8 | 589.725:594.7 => 0.18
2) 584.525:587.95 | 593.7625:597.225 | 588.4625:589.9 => 0.22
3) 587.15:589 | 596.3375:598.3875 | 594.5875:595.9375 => 0.04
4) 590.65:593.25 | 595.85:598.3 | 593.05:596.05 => 0.02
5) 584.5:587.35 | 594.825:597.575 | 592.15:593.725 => 0.00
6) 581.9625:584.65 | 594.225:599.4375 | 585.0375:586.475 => -0.01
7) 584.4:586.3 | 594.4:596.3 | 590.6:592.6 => 0.02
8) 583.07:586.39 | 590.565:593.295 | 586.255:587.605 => 0.01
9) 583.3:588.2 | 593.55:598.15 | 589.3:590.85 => 0.16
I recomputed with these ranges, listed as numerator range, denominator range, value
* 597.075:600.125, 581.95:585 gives 0.97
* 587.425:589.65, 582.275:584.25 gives 0.88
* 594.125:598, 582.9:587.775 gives 0.96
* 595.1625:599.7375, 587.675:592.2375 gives 1.06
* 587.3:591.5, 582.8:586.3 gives 0.90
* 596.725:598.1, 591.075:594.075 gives 1.02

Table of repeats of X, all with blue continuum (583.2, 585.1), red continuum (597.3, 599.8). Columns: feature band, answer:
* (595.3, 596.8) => 0.05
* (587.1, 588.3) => 0.03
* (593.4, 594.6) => 0.01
